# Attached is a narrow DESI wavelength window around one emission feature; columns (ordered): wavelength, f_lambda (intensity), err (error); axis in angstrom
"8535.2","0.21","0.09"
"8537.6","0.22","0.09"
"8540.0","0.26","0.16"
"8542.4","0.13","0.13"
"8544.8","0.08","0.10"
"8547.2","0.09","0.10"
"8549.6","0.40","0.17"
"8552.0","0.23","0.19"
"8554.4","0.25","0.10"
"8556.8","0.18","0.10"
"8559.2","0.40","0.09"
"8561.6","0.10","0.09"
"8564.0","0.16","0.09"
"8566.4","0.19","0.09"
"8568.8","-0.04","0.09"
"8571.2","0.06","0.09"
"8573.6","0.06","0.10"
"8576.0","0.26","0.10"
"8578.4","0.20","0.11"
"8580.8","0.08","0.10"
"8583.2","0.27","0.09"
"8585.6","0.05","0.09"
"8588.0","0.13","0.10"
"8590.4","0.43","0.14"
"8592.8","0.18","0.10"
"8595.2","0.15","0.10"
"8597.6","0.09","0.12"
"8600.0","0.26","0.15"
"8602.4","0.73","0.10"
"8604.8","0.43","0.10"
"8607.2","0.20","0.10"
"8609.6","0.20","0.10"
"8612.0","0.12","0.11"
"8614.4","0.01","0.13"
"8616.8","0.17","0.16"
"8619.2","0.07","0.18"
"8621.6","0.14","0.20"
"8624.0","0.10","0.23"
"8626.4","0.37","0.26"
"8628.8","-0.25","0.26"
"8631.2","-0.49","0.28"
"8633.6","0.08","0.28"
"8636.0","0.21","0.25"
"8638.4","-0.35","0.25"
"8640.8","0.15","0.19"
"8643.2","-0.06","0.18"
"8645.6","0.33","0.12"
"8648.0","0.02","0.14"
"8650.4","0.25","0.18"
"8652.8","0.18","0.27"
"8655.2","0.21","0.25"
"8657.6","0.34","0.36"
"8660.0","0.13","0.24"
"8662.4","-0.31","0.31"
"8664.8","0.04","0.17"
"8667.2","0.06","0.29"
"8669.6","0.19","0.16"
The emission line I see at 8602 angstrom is H-gamma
